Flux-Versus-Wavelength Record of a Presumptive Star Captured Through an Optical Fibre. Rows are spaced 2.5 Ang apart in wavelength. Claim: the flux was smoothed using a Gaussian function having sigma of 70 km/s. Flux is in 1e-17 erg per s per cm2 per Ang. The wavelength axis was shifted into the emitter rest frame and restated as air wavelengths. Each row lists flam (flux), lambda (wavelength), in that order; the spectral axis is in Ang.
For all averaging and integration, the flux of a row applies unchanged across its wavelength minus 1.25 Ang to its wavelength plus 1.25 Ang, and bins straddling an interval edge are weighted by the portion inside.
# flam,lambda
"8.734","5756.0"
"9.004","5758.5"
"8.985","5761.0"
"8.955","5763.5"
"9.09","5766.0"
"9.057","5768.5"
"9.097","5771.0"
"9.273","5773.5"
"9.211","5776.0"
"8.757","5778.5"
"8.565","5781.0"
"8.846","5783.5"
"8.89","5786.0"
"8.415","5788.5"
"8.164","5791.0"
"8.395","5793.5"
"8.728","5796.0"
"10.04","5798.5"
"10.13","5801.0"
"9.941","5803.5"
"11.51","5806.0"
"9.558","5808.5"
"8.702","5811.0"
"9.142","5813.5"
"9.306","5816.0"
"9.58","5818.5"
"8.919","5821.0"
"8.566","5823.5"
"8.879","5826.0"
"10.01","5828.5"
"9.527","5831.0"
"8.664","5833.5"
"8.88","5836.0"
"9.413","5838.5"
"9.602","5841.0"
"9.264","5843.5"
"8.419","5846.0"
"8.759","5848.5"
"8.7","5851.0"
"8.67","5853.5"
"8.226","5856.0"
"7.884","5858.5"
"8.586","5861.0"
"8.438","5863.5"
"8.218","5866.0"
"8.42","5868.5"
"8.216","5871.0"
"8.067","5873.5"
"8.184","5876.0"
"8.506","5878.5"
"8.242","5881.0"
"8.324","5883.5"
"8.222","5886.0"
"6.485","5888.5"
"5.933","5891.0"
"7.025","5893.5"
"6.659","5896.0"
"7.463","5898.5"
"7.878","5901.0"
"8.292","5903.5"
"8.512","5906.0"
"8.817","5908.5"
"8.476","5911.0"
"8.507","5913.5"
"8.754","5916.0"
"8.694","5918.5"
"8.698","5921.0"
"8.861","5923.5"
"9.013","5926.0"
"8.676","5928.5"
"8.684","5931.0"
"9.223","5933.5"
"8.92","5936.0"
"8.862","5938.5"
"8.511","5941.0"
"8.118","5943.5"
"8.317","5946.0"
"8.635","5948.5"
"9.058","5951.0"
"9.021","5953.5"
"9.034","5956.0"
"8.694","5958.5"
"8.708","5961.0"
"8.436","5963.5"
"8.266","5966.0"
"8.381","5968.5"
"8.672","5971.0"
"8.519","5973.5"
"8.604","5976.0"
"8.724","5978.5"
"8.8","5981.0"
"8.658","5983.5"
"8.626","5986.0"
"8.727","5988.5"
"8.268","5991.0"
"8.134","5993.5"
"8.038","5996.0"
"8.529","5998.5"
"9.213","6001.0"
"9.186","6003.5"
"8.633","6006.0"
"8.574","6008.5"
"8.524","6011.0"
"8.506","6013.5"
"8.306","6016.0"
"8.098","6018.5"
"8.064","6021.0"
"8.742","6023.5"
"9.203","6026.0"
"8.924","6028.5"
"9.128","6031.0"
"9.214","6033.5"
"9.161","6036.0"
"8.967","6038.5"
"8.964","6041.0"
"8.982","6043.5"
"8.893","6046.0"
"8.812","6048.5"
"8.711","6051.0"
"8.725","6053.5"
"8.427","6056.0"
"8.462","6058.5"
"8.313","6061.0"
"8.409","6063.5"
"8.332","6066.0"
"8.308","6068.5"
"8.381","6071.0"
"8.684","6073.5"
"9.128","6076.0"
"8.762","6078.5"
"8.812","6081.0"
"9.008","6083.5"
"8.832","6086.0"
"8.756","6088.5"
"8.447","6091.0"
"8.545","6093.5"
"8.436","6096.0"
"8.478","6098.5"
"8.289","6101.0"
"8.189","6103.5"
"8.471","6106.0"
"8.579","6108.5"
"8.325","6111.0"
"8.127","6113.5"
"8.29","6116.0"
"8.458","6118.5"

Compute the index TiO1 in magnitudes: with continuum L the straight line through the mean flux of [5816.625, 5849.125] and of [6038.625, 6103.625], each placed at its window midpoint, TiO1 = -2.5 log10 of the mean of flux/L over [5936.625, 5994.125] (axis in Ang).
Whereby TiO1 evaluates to 0.03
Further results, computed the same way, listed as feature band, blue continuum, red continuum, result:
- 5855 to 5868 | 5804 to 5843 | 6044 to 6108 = 0.12 mag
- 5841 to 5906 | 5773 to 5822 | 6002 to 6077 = 0.12 mag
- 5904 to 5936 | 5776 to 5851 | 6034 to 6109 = 0.03 mag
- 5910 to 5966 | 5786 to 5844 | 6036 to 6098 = 0.03 mag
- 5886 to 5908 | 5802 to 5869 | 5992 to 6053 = 0.21 mag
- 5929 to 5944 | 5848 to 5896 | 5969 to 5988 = -0.04 mag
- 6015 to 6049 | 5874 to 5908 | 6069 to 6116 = -0.07 mag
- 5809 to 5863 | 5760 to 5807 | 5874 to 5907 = -0.06 mag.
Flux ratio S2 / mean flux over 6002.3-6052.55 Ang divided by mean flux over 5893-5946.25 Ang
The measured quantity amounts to 1.0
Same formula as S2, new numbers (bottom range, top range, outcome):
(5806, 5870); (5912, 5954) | 0.98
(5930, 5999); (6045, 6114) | 0.99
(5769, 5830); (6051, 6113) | 0.93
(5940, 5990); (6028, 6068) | 1.02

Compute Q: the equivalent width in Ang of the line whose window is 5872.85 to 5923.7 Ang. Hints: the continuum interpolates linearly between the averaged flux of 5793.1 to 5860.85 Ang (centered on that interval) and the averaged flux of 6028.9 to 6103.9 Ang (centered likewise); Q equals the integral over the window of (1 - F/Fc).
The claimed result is 5.70 Ang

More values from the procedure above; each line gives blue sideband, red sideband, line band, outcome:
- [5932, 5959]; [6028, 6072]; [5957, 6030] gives 1.4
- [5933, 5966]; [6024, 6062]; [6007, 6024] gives 0.8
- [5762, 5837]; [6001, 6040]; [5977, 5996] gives 0.6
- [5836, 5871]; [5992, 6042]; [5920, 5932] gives -0.2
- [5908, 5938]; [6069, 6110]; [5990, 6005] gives 0.2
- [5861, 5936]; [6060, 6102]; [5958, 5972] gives -0.3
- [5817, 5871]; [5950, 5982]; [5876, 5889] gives 1.1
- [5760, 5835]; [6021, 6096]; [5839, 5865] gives 1.2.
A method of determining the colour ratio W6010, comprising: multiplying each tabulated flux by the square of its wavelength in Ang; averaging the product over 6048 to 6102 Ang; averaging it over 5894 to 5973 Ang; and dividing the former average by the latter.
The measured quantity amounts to 1.06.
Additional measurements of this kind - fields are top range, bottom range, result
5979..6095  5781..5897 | 1.07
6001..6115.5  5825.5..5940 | 1.09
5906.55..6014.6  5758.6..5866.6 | 1.01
